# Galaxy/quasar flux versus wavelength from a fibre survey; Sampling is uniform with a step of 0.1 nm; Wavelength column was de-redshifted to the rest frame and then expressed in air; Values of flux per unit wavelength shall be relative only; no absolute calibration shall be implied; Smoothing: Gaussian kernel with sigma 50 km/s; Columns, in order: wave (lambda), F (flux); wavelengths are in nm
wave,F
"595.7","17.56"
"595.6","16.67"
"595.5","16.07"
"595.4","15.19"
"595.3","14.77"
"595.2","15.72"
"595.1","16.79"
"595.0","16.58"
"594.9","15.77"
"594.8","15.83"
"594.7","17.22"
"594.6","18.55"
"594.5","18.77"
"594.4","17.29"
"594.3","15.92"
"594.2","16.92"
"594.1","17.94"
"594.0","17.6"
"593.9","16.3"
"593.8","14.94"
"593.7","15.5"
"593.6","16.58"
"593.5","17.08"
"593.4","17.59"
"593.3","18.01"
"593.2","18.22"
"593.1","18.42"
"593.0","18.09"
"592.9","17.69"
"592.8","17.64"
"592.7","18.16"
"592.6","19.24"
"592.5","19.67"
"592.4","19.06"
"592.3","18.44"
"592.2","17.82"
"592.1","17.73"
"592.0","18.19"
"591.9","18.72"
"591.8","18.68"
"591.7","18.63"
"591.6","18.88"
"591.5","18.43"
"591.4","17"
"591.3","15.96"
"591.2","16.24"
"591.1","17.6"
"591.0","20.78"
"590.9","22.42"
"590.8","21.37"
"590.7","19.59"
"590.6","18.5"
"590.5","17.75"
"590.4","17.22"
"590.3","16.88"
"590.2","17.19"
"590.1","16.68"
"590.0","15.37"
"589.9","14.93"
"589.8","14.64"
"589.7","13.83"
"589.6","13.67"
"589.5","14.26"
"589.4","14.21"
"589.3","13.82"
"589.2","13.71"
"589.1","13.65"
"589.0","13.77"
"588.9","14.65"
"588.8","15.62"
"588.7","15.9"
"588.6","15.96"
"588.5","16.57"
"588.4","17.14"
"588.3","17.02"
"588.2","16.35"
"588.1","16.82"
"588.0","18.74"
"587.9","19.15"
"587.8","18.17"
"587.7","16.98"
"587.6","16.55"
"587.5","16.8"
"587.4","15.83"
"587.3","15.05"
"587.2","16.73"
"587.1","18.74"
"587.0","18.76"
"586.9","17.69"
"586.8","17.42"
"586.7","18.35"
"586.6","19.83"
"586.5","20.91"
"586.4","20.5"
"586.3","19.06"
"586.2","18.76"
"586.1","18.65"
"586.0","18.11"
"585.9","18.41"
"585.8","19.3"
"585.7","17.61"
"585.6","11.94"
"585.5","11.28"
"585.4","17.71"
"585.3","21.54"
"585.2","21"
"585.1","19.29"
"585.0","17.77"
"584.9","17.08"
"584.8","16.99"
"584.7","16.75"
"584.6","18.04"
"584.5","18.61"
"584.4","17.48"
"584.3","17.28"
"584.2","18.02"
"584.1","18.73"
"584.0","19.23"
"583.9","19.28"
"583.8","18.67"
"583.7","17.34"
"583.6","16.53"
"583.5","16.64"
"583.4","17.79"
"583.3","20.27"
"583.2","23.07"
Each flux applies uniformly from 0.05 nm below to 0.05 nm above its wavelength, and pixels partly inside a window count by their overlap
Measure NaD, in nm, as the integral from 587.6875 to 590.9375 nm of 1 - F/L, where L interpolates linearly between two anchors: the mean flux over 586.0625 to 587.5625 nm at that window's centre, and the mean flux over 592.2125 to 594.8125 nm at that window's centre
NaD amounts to 0.28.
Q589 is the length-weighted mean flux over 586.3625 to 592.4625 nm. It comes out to 17.2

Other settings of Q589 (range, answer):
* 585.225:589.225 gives 17.2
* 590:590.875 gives 18.1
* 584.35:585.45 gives 18.4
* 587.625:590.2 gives 15.7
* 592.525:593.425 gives 18.2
